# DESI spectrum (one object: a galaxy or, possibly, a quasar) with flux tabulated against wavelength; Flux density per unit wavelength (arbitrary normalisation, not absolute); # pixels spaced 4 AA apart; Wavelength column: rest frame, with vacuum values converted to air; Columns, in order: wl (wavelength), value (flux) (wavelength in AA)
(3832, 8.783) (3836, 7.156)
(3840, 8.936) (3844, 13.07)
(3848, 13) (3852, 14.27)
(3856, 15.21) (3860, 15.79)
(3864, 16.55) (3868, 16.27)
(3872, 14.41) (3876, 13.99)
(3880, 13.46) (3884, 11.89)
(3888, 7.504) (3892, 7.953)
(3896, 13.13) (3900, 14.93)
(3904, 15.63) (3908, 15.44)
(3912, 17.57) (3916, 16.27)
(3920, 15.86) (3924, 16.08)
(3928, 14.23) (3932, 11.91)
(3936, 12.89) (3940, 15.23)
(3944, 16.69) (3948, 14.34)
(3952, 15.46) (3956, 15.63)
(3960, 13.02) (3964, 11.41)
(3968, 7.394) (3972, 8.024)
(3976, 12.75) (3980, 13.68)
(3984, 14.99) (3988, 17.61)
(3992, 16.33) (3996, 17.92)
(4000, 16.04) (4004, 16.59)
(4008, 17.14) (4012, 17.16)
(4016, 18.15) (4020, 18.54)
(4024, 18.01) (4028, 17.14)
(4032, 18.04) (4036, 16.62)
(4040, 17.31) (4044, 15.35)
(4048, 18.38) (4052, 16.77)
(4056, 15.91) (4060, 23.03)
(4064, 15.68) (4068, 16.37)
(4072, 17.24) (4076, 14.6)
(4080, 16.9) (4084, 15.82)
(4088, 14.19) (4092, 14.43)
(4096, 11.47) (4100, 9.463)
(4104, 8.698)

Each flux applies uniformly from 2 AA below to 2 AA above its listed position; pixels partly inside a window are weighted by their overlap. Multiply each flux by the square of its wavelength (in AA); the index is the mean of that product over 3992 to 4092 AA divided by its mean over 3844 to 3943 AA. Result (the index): 1.29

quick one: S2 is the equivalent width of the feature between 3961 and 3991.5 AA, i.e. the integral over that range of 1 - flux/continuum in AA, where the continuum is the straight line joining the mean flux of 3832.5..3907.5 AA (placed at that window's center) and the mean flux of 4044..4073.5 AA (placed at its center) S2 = 6.0 AA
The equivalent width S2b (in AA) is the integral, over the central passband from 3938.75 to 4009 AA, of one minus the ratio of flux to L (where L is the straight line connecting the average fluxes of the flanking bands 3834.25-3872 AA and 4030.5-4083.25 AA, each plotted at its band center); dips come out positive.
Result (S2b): 5.4 AA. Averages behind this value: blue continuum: 13.5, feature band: 14.4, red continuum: 17.1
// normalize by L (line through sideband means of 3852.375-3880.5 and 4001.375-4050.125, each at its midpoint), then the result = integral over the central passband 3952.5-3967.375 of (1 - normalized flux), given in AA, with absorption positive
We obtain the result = 3.1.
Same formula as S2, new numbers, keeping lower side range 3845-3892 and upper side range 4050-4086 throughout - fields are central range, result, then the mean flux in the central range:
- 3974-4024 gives -2.2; 16.5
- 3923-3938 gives 1.0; 13.6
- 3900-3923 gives -2.8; 16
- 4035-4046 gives 0.0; 16.4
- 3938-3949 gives -0.5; 15.5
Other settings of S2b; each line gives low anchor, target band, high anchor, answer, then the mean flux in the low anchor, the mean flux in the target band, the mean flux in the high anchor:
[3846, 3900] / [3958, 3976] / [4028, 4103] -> 5.35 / 13.4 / 10.3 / 15.9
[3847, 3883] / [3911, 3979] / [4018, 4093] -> 8.10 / 14.7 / 13.8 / 16.9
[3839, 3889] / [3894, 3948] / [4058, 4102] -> -3.67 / 13.6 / 15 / 15.4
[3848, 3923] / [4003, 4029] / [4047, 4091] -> -2.58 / 14.2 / 17.6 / 16.7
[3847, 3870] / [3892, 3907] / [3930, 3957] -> 1.19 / 15.3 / 13.7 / 14.6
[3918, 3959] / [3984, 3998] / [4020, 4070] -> -0.76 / 14.8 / 17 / 17.4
